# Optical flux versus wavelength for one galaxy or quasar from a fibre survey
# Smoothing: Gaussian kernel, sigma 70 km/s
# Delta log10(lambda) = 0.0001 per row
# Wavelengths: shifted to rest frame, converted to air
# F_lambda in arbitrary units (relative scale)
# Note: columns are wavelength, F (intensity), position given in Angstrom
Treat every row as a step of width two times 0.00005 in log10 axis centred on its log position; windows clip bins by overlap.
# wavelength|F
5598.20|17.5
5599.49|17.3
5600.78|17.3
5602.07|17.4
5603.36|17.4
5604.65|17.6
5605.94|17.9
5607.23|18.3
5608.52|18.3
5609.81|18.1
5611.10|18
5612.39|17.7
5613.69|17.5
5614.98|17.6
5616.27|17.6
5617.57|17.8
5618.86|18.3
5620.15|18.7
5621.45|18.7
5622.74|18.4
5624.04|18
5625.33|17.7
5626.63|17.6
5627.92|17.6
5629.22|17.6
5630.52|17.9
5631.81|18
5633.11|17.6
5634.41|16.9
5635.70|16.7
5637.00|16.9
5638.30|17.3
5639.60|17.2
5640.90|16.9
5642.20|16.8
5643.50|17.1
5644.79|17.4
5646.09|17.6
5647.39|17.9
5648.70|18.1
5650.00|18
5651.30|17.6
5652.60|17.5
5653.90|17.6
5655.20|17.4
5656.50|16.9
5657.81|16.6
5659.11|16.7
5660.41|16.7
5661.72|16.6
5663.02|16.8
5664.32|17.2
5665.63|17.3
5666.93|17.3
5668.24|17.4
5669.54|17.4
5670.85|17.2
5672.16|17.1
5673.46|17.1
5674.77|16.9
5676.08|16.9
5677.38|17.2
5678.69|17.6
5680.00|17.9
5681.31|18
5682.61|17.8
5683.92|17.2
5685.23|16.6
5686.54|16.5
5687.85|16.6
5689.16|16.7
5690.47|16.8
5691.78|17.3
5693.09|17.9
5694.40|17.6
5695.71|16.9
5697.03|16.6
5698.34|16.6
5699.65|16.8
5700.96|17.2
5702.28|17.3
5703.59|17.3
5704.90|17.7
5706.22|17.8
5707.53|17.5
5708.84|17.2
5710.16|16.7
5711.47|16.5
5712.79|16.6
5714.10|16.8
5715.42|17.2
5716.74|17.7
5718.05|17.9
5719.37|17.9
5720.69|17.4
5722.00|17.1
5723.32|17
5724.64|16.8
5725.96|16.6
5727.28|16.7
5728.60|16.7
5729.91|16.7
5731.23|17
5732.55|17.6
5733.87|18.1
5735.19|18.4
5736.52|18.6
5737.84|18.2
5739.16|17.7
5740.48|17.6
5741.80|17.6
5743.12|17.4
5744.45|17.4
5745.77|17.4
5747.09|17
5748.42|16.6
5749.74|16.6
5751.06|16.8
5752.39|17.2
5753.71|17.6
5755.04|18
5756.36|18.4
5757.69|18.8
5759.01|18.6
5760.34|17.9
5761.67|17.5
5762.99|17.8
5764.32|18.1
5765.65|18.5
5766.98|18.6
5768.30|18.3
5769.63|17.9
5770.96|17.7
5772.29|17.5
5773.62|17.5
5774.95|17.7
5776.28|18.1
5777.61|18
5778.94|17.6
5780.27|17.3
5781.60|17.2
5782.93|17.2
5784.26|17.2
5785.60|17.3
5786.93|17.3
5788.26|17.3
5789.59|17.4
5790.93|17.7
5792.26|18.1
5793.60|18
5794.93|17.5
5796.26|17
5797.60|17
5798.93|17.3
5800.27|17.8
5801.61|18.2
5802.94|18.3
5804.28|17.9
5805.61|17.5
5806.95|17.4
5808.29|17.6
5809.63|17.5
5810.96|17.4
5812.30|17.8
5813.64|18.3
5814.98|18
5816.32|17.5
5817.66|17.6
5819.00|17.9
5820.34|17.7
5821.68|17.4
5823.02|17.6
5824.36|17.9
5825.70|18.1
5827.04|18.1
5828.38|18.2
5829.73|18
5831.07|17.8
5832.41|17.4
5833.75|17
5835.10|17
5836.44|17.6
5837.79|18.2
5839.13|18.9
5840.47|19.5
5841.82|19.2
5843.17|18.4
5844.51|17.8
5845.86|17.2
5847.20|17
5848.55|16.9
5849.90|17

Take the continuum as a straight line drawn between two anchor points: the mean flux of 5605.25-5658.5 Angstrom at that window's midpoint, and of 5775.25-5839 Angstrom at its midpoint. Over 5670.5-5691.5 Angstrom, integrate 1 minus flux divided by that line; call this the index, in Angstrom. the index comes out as 0.6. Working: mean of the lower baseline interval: 17.6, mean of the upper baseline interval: 17.7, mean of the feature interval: 17.1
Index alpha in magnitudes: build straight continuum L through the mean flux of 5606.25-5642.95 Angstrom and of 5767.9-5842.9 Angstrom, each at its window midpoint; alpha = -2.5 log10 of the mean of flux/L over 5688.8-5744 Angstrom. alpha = 0.03 mag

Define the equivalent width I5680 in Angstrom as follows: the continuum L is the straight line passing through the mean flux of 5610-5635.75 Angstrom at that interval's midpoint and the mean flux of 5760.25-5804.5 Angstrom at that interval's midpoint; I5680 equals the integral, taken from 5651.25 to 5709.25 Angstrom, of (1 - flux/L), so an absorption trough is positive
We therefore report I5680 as 2.0 Angstrom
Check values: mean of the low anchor 17.8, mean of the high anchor 17.7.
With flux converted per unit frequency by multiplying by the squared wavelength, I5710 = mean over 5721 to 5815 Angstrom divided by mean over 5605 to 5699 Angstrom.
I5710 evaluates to 1.1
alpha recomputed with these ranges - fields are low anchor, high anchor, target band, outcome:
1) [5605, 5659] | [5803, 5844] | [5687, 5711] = 0.037 mag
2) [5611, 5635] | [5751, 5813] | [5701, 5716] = 0.039 mag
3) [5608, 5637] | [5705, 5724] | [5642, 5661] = 0.018 mag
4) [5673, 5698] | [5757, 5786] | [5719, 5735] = 0.020 mag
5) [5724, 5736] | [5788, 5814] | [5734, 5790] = -0.018 mag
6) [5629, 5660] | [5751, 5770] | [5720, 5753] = 0.037 mag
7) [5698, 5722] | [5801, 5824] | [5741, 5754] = 0.017 mag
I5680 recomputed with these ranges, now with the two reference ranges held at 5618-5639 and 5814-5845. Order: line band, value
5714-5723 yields 0.2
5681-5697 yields 0.6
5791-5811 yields 0.3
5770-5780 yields 0.1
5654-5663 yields 0.5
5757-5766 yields -0.1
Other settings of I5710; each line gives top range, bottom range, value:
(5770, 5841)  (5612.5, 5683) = 1.07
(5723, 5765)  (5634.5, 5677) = 1.05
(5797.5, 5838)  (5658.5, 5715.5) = 1.08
